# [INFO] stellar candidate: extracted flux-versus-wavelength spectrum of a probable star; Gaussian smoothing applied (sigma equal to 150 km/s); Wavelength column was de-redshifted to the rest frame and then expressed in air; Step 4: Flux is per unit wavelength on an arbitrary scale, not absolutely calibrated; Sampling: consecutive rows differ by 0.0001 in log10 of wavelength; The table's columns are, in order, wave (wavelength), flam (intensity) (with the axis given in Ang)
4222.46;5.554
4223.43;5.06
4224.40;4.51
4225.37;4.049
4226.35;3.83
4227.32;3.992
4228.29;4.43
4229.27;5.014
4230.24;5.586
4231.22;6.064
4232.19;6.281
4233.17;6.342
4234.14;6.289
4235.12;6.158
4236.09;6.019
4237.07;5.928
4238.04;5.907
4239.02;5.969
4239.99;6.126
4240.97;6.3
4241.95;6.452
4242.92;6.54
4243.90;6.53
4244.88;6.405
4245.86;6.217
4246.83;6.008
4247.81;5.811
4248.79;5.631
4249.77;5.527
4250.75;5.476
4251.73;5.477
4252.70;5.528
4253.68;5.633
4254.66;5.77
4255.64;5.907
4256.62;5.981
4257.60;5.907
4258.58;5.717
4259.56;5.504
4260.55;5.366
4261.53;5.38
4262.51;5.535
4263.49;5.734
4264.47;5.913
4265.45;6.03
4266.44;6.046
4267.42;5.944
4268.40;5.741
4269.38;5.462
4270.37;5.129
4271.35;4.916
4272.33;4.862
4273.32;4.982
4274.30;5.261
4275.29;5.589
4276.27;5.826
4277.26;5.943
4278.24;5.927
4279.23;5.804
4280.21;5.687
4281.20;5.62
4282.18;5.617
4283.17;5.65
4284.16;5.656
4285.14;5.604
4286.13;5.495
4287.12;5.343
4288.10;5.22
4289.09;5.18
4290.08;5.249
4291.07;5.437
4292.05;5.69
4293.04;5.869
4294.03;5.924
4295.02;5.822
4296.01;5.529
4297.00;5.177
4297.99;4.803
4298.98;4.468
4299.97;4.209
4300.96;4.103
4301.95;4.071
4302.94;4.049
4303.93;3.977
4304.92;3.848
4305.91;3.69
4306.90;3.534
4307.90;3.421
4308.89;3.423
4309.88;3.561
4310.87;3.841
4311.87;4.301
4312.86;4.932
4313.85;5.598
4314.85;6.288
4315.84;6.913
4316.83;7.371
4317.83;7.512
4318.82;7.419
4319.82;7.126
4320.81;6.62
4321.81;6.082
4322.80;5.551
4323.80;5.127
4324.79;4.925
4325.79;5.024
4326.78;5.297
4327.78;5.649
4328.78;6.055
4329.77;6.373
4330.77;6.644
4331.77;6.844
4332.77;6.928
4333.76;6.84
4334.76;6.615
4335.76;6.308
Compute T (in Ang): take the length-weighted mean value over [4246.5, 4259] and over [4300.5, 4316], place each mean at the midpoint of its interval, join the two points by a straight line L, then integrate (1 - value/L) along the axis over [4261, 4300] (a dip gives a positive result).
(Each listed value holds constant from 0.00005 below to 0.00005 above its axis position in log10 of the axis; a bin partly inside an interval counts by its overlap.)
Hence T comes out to -3.91 Ang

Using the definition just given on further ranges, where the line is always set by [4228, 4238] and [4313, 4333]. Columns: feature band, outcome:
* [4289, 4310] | 5.24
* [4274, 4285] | 0.64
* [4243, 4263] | 0.49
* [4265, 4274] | 0.82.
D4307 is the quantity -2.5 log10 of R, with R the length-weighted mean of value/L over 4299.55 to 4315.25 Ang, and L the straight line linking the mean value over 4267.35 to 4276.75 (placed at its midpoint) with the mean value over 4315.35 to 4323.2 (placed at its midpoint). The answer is 0.48 mag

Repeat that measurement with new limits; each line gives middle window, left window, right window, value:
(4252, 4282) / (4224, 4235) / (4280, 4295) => -0.04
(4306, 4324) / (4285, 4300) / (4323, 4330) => 0.00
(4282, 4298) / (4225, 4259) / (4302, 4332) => 0.00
